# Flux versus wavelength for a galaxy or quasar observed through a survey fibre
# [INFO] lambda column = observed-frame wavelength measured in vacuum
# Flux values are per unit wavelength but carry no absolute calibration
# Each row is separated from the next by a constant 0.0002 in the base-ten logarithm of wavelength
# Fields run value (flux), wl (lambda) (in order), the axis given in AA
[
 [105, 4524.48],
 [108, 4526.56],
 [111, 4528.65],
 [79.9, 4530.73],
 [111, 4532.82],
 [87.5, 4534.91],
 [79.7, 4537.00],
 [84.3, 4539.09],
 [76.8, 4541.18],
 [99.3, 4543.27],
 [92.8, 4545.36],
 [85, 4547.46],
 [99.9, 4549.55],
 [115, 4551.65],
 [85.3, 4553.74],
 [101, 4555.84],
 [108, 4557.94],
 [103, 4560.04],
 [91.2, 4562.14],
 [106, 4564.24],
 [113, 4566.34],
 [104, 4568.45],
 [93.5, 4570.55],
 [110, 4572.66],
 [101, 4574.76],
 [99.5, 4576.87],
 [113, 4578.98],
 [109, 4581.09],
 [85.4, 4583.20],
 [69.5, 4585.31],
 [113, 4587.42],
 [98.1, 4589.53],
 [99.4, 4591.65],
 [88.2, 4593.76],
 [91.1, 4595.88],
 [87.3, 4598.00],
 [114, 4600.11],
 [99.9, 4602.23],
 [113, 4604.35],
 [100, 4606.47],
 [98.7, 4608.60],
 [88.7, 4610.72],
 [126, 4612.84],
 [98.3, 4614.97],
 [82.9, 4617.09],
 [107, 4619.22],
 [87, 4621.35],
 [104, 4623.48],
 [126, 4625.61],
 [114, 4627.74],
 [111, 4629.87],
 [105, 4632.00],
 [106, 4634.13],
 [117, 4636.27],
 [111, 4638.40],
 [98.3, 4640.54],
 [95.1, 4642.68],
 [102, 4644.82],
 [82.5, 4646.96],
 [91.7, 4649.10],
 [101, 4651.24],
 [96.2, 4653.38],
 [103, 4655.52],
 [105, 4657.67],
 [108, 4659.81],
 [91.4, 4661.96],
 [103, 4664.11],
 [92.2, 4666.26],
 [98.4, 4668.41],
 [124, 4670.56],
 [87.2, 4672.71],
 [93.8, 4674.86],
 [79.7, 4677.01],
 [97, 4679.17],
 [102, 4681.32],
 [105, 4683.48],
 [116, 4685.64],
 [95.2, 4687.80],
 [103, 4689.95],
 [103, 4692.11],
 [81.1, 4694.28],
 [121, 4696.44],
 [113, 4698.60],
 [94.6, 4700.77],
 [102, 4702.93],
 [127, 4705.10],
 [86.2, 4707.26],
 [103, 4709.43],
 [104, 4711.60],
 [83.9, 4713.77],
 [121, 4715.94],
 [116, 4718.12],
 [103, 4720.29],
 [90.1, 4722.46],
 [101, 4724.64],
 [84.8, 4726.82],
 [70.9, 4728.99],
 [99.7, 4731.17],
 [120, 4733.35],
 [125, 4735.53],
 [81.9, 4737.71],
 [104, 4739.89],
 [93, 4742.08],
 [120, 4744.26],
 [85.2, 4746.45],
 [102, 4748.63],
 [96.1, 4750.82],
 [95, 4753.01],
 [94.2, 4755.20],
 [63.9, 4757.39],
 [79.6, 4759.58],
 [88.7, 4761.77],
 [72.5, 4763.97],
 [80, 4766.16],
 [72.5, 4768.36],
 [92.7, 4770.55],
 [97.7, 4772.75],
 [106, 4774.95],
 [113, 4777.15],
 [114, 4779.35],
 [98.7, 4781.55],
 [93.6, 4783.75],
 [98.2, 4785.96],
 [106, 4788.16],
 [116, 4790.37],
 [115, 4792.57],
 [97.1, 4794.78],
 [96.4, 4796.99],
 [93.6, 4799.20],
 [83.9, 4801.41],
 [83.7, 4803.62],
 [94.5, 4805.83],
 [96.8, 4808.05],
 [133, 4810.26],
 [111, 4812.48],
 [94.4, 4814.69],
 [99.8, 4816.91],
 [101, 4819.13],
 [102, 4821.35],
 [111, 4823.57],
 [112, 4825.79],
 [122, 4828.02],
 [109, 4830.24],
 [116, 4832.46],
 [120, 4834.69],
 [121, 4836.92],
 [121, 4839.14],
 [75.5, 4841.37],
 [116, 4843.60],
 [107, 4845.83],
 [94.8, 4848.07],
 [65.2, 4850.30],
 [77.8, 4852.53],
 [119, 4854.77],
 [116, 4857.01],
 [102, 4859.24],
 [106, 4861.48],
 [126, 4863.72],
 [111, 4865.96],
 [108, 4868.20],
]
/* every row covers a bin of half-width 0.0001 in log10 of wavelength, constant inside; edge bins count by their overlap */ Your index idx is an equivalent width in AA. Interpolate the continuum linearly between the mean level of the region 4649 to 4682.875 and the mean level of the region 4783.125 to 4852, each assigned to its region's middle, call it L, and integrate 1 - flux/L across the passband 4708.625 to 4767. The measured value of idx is 3.1 AA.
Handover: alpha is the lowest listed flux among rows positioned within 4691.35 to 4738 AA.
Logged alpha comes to 70.9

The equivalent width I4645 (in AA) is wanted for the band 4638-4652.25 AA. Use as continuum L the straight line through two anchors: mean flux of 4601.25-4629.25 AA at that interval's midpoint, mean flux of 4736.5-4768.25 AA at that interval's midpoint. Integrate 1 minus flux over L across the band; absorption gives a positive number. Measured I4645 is 0.5 AA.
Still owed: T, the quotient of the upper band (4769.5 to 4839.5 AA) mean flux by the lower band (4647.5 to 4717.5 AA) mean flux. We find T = 1.04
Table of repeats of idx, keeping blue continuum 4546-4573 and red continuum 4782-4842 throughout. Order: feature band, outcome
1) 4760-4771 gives 2.5 AA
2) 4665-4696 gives 1.1 AA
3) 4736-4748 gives 0.6 AA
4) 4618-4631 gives -0.8 AA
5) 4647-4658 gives 0.5 AA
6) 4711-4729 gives 0.8 AA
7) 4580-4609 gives 1.1 AA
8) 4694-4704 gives -0.1 AA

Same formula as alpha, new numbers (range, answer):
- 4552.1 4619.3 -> 69.5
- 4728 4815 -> 63.9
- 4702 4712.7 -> 86.2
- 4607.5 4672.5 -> 82.5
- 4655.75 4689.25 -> 79.7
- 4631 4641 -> 98.3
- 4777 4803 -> 83.9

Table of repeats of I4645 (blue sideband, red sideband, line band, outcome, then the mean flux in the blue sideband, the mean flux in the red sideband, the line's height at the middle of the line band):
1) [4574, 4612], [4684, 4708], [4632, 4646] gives -0.52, 98.4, 104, 101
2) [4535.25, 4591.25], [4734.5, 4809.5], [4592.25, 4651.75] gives -2.87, 97.5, 95.8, 97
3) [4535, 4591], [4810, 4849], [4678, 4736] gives 0.72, 97.4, 109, 104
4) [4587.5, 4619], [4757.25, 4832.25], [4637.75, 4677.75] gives 0.57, 99.6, 99.2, 99.5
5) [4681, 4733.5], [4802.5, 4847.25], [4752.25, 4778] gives 4.12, 102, 107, 104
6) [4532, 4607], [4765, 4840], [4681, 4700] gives -0.65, 98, 104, 101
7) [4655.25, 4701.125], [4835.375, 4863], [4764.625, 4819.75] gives 1.38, 101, 102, 102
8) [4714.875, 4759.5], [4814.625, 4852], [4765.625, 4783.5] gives 0.62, 97.9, 105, 101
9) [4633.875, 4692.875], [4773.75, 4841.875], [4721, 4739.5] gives 0.99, 100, 105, 103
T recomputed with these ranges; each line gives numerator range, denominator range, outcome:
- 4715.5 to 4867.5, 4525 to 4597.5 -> 1.03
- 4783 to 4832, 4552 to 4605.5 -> 1.03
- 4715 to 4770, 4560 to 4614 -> 0.94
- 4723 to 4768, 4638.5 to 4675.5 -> 0.94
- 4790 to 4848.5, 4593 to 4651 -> 1.04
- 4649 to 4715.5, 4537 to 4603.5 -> 1.03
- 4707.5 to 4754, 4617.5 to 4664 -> 0.97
